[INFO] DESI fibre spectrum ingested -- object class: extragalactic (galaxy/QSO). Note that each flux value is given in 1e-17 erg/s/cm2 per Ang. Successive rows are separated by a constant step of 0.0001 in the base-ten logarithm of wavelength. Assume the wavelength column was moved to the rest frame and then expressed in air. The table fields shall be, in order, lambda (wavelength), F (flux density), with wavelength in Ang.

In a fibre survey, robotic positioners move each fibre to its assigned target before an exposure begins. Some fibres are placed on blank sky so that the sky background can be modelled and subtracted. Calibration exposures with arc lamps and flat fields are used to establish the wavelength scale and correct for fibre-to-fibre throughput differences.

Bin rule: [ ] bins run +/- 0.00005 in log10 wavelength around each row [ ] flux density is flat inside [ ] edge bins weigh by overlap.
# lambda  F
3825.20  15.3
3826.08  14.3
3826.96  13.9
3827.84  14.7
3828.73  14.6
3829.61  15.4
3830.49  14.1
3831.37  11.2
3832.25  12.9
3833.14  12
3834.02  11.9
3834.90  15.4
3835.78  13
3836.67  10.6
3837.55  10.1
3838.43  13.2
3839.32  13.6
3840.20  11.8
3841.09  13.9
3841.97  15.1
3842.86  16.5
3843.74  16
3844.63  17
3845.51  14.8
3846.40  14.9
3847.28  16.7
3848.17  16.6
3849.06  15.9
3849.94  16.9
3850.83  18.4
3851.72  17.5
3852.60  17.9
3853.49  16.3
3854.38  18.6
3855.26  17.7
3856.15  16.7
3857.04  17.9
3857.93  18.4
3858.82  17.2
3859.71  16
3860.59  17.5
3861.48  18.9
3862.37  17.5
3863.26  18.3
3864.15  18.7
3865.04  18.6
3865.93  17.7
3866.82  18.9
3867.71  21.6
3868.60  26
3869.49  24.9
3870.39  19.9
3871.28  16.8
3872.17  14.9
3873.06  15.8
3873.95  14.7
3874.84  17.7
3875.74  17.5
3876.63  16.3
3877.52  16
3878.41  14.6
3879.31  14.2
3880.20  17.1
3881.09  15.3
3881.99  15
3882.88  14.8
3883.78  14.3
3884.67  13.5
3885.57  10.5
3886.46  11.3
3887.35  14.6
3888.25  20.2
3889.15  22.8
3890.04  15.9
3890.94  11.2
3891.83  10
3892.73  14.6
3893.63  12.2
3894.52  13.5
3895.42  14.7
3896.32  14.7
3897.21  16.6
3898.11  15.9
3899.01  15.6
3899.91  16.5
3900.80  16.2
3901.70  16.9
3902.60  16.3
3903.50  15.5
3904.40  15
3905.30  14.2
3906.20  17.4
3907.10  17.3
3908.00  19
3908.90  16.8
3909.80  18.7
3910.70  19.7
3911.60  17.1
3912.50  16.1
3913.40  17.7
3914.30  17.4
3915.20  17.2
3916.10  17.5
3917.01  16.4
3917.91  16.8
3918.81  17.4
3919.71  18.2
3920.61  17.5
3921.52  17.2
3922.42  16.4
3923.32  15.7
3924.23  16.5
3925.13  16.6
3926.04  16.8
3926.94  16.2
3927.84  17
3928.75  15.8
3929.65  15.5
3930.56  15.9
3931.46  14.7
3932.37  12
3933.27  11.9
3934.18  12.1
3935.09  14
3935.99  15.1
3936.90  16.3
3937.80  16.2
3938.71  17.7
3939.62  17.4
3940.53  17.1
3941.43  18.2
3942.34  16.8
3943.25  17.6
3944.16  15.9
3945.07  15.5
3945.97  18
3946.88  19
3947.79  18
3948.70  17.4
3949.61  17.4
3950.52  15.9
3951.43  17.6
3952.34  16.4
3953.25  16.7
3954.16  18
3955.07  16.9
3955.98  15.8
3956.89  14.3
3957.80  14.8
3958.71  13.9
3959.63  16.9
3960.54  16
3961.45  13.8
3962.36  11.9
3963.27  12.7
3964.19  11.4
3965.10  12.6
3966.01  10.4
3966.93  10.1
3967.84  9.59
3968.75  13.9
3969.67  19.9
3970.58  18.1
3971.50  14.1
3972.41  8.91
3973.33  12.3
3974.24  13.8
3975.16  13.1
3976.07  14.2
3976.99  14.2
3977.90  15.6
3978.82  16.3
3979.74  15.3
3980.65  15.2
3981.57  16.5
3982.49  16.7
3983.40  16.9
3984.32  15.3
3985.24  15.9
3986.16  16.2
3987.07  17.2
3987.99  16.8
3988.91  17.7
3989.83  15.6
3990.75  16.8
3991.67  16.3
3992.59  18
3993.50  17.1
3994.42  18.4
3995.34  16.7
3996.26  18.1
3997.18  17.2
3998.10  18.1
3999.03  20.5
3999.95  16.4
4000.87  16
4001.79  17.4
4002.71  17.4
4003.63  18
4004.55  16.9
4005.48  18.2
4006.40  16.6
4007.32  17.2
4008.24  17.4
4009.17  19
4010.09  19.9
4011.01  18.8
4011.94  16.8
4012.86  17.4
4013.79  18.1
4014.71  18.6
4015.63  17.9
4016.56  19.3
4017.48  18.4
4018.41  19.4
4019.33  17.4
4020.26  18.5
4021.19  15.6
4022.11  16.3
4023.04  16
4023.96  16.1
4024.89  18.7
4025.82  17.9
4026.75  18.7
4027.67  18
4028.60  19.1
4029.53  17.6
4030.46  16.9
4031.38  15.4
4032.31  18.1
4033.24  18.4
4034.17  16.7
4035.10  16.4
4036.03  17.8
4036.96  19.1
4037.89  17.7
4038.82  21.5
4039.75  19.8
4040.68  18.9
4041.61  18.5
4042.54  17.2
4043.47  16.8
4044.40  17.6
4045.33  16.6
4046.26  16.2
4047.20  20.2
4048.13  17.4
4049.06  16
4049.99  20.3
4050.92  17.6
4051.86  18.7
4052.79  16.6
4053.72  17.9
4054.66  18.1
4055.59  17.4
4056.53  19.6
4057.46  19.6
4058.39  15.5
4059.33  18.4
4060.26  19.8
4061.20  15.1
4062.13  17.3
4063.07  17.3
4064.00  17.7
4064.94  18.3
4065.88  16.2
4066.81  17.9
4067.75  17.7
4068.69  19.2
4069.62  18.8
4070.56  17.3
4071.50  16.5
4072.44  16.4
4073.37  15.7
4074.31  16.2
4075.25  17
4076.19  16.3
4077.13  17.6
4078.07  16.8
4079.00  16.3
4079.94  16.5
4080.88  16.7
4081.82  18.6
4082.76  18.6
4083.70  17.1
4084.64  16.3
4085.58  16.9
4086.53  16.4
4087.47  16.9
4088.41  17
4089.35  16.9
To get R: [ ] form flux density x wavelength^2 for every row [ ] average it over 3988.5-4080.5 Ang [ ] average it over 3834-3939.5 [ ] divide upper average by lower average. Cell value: 1.17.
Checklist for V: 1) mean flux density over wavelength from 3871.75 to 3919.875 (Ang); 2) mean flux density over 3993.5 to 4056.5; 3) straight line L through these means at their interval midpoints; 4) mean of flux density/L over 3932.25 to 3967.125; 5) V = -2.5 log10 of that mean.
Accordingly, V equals 0.08 mag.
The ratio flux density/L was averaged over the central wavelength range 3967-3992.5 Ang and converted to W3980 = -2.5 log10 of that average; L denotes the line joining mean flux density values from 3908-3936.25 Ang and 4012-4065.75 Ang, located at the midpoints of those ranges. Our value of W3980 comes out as 0.12 mag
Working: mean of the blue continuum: 16.3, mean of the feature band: 15.2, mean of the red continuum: 17.8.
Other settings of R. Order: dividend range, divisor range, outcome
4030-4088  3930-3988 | 1.21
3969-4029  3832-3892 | 1.12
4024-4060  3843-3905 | 1.19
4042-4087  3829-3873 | 1.18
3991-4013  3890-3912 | 1.19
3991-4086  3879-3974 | 1.20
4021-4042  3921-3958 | 1.15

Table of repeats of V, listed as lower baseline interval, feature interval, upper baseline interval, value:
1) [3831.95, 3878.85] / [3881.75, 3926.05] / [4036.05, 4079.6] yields 0.05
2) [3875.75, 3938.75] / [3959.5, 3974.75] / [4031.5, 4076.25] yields 0.24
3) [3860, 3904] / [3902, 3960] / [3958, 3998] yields -0.05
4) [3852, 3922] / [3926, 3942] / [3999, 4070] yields 0.10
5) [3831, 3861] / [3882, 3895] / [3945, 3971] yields 0.08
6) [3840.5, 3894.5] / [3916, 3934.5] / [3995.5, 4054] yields 0.07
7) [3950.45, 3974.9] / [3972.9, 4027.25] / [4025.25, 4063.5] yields -0.07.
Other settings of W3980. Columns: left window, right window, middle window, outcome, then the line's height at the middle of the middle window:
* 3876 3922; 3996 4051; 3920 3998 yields 0.08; 16.8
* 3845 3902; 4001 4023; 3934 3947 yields 0.04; 17.1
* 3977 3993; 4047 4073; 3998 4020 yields -0.07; 16.8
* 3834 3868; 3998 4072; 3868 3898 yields 0.05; 16.6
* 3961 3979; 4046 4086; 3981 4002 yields -0.19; 14.2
